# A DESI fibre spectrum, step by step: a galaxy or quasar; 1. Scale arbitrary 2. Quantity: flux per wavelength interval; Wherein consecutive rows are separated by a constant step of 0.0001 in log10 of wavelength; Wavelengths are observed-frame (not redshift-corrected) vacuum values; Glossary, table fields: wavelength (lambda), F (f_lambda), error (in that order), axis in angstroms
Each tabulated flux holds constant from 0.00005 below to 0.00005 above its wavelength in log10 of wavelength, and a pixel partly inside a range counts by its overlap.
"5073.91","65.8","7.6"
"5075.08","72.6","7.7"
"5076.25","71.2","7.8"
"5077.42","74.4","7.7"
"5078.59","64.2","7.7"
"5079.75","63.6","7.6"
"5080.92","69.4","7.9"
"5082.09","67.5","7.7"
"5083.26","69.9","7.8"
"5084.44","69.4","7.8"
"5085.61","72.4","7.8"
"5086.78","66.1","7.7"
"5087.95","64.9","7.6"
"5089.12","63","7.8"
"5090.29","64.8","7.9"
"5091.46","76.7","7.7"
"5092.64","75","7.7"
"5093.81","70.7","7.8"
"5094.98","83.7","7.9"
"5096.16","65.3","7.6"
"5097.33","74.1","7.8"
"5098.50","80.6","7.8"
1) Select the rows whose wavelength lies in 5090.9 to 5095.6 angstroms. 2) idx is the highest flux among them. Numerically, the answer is 83.7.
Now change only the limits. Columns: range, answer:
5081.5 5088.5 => 72.4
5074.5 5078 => 74.4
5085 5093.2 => 76.7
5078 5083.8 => 69.9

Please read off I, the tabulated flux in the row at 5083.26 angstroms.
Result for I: 69.9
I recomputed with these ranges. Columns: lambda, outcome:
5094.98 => 83.7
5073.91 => 65.8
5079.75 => 63.6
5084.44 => 69.4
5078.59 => 64.2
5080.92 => 69.4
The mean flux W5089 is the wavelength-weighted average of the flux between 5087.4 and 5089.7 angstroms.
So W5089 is 64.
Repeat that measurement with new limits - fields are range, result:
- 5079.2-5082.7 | 66.9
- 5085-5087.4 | 69.3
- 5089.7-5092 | 70.7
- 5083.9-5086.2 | 71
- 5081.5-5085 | 68.8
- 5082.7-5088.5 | 68.5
